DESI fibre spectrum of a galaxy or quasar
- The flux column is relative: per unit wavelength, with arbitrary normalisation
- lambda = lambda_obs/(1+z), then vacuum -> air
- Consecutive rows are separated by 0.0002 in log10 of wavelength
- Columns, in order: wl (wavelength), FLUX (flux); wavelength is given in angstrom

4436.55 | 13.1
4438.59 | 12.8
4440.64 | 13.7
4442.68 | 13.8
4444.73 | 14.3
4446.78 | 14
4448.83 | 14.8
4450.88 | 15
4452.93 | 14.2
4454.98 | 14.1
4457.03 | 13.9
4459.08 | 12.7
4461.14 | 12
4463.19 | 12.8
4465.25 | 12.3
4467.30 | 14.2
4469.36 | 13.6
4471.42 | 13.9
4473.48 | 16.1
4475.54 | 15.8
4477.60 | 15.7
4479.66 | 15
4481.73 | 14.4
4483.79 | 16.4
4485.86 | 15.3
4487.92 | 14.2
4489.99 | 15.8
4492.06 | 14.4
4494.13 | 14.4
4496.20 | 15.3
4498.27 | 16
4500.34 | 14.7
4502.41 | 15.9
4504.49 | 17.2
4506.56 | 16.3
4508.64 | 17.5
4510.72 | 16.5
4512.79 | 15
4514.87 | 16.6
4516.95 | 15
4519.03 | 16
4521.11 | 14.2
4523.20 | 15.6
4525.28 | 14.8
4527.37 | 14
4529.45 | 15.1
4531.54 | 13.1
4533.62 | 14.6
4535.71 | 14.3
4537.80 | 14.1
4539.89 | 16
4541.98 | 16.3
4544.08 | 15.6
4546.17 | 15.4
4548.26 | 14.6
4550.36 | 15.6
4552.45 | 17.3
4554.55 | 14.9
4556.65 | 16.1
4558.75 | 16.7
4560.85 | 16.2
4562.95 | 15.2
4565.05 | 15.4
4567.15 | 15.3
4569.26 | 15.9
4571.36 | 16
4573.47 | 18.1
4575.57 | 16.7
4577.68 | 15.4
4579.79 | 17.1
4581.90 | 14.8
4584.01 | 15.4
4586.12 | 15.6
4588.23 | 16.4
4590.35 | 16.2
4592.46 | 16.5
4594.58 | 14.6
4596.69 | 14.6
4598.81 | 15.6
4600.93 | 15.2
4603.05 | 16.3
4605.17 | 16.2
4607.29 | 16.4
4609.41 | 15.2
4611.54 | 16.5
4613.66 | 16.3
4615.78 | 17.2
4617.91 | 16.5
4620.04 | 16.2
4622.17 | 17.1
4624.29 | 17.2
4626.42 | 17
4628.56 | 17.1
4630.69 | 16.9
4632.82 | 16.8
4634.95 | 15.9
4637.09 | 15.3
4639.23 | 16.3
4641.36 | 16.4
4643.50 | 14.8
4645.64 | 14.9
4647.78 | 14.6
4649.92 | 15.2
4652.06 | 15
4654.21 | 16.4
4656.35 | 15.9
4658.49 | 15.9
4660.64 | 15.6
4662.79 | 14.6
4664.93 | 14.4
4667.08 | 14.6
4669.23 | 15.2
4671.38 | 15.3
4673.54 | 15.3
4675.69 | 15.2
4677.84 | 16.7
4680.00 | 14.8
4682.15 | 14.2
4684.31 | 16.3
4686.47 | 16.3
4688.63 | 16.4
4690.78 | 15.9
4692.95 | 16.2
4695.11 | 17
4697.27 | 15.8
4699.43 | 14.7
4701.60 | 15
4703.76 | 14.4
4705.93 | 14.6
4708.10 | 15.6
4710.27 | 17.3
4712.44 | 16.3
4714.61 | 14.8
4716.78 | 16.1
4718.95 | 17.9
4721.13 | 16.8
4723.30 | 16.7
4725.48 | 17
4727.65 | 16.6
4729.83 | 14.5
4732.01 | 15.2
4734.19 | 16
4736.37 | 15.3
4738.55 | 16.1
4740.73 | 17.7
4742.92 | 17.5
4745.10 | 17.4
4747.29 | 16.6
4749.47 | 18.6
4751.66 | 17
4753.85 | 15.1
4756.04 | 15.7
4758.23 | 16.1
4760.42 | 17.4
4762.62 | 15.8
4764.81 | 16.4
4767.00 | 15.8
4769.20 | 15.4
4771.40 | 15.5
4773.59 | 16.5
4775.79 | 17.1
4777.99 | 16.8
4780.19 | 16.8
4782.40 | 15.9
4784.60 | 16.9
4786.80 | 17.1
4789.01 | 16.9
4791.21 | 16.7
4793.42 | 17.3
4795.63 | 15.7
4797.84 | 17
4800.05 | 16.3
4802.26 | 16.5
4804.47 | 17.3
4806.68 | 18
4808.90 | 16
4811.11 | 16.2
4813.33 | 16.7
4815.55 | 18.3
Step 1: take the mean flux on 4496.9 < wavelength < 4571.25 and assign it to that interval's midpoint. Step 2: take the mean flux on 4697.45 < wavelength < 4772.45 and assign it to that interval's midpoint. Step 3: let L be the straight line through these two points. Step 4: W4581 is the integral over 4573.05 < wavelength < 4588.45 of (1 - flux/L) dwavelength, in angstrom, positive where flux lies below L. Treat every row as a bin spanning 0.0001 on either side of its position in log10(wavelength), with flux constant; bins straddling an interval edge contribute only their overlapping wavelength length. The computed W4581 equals -0.4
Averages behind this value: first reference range 15.5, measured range 16.1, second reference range 16.1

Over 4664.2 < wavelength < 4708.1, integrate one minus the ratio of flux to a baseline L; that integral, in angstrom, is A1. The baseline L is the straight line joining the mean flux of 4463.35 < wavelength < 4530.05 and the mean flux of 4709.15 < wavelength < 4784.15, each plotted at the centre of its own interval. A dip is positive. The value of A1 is 1.9 angstrom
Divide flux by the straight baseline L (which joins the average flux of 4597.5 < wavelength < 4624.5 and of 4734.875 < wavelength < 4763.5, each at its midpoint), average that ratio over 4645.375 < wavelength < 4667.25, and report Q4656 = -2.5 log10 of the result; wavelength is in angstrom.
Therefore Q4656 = 0.08 mag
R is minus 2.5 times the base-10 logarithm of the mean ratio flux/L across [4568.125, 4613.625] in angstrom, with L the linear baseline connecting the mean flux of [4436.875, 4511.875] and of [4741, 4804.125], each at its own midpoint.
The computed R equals -0.04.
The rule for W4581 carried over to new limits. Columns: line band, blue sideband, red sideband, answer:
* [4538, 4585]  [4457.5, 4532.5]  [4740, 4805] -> -1.7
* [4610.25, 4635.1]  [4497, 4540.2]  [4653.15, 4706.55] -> -2.1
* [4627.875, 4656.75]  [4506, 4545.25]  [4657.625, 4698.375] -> -0.6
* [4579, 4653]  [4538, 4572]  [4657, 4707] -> -1.9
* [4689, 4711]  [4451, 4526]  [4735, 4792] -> 0.7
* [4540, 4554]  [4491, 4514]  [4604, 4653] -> 0.1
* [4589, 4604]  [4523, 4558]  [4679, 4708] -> -0.3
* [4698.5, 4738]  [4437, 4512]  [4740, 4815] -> 1.0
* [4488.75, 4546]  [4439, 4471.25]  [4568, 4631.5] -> -2.3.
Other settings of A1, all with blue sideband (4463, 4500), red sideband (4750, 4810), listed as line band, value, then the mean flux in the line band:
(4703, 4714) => 0.3 angstrom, 15.6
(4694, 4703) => 0.3 angstrom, 15.6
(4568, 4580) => -0.9 angstrom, 16.5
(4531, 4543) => 0.3 angstrom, 14.8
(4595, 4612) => -0.2 angstrom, 15.7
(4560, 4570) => -0.2 angstrom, 15.6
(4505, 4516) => -1.1 angstrom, 16.4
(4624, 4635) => -0.9 angstrom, 16.9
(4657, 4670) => 0.6 angstrom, 15.1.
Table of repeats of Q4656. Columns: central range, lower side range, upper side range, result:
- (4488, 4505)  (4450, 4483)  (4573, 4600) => -0.056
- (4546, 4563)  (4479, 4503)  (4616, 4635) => 0.007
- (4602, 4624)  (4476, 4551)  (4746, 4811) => -0.044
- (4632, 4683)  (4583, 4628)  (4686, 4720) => 0.042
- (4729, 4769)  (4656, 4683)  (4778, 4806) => -0.010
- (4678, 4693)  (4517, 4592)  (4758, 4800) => 0.023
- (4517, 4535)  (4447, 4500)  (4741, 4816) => 0.013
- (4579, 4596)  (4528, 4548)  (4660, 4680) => -0.054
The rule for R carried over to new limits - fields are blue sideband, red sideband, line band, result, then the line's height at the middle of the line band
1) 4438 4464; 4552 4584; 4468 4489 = -0.06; 14.3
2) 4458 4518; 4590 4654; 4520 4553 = 0.03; 15.4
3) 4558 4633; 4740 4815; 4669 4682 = 0.07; 16.4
